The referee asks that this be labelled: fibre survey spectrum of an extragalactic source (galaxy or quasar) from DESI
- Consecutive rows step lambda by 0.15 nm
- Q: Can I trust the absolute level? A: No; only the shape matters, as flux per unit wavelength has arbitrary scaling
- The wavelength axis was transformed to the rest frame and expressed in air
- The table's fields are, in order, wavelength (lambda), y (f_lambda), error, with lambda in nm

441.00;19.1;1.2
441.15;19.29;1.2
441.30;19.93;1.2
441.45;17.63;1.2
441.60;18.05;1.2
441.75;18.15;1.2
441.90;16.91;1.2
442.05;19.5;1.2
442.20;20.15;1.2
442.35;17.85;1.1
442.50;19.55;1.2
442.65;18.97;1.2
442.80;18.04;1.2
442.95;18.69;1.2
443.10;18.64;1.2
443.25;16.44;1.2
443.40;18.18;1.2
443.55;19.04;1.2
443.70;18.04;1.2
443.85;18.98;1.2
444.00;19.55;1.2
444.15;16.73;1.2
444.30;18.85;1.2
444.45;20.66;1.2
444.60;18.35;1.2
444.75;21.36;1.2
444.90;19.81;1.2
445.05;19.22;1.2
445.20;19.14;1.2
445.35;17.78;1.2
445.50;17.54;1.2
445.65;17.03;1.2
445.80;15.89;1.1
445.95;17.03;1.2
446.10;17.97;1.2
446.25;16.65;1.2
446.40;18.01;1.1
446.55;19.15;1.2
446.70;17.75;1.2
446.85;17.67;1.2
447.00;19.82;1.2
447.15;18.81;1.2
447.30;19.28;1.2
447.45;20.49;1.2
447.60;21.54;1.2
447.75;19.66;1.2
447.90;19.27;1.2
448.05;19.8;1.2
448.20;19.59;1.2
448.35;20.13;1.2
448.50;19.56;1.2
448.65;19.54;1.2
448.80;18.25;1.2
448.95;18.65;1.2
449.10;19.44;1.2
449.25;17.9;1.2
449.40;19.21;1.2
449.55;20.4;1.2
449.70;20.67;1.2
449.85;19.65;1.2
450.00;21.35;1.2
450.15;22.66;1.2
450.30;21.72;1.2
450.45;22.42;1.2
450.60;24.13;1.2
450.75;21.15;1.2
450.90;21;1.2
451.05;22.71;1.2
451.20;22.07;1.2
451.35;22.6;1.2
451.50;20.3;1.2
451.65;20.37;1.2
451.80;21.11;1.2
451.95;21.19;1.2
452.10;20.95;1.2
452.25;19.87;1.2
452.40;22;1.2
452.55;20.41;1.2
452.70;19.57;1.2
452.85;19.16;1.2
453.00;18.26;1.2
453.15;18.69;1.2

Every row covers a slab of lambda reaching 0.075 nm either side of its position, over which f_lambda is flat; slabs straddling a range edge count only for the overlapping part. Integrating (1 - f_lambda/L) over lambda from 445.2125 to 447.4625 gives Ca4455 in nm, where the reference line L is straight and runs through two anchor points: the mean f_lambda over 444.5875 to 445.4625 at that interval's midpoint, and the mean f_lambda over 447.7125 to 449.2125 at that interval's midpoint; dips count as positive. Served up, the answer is 0.15 nm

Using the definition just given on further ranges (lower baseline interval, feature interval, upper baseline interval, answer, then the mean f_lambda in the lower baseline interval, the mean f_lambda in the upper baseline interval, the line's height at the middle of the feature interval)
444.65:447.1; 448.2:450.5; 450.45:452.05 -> 0.05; 18.2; 21.7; 20.5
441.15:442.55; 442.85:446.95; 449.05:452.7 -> 0.24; 18.7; 21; 19.5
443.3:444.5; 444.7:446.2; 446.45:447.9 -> 0.06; 18.7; 19.3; 19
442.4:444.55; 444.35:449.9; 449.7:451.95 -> 0.30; 18.6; 21.6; 20.1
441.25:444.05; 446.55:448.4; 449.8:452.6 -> 0.07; 18.5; 21.5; 20.2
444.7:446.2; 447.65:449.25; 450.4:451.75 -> 0.06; 18.2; 21.8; 20.1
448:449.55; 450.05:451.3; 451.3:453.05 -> -0.14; 19.3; 20.5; 19.9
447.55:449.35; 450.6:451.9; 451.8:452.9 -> -0.09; 19.4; 20.5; 20.2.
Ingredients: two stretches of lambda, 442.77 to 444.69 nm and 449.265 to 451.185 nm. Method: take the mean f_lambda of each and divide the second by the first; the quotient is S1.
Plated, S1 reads 1.2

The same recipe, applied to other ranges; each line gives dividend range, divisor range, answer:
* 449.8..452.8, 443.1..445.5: 1.14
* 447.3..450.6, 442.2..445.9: 1.09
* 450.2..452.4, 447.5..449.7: 1.10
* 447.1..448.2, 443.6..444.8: 1.04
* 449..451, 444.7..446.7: 1.15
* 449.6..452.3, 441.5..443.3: 1.16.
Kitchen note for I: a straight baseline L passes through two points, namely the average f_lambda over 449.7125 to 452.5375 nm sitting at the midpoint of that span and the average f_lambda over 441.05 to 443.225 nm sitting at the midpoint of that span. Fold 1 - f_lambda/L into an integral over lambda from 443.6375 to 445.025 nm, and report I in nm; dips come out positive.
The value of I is 0.01 nm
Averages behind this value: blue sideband 18.6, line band 19.2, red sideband 21.5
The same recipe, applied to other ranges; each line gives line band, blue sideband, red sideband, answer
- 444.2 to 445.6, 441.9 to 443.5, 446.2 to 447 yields -0.064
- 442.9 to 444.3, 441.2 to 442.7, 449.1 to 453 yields 0.059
